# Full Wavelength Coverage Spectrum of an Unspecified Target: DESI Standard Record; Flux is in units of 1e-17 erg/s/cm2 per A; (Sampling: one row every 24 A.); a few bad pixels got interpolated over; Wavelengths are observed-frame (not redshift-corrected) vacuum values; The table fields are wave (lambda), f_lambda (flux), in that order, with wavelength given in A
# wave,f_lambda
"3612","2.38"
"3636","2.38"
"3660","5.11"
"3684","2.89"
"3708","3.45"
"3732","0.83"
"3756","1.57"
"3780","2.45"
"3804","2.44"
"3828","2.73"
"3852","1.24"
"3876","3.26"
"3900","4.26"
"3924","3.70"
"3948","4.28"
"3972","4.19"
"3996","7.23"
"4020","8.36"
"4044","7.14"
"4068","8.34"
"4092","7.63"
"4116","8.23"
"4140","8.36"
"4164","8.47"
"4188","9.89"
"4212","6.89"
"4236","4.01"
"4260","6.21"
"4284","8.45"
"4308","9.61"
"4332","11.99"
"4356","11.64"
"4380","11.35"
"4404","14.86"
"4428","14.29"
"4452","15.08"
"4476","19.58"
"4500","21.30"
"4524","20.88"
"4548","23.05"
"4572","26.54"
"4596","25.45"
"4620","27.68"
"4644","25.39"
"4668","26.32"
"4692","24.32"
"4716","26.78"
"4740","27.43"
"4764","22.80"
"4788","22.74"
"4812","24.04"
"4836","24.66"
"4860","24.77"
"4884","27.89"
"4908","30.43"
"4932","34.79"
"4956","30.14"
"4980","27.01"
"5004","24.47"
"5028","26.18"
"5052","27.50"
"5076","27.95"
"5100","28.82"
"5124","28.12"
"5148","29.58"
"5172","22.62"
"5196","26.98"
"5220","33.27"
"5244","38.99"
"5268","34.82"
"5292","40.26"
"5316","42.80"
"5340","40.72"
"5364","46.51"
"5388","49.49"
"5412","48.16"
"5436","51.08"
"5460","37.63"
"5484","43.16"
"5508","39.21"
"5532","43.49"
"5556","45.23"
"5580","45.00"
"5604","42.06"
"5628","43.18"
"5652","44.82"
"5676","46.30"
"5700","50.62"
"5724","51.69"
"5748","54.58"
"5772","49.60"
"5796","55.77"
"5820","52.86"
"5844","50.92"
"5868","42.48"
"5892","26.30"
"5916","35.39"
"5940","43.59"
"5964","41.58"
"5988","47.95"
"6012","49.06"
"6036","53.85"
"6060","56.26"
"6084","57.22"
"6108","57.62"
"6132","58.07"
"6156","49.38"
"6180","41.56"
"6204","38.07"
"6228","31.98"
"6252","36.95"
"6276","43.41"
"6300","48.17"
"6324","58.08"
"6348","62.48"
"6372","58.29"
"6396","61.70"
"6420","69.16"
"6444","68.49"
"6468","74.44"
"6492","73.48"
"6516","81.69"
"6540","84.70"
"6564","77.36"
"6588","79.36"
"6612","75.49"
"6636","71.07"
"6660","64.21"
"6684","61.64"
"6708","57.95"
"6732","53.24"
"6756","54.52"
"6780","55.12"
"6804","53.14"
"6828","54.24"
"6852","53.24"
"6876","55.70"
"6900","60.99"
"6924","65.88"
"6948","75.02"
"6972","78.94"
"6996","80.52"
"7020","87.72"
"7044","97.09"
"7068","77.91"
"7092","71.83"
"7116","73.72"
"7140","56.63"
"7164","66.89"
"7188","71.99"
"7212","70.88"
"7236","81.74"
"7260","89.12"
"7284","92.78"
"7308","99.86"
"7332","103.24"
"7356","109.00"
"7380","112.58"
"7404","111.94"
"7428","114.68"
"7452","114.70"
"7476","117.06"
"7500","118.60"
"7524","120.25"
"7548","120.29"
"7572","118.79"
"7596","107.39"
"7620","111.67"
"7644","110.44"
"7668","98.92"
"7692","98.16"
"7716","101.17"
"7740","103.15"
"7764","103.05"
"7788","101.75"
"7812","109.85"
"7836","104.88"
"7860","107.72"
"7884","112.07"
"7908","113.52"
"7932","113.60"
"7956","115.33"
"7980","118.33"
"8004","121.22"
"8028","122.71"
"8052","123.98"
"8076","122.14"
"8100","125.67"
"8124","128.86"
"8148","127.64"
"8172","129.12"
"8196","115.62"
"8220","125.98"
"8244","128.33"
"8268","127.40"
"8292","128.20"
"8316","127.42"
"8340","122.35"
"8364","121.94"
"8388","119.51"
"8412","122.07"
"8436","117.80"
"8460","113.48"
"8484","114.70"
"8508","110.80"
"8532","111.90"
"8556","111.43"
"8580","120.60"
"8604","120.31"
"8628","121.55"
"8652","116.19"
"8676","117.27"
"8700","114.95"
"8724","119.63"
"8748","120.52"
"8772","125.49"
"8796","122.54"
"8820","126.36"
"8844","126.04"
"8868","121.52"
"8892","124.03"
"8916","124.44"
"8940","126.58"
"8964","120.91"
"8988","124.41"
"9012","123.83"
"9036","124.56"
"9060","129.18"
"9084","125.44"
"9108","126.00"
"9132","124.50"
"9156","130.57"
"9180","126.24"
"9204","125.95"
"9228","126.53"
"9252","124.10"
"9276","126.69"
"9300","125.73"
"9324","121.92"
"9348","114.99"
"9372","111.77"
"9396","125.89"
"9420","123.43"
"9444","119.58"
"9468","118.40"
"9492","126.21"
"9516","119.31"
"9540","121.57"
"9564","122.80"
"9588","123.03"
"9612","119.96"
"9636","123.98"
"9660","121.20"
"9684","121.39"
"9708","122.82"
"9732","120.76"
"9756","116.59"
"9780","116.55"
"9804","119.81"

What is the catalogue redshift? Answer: 0.00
